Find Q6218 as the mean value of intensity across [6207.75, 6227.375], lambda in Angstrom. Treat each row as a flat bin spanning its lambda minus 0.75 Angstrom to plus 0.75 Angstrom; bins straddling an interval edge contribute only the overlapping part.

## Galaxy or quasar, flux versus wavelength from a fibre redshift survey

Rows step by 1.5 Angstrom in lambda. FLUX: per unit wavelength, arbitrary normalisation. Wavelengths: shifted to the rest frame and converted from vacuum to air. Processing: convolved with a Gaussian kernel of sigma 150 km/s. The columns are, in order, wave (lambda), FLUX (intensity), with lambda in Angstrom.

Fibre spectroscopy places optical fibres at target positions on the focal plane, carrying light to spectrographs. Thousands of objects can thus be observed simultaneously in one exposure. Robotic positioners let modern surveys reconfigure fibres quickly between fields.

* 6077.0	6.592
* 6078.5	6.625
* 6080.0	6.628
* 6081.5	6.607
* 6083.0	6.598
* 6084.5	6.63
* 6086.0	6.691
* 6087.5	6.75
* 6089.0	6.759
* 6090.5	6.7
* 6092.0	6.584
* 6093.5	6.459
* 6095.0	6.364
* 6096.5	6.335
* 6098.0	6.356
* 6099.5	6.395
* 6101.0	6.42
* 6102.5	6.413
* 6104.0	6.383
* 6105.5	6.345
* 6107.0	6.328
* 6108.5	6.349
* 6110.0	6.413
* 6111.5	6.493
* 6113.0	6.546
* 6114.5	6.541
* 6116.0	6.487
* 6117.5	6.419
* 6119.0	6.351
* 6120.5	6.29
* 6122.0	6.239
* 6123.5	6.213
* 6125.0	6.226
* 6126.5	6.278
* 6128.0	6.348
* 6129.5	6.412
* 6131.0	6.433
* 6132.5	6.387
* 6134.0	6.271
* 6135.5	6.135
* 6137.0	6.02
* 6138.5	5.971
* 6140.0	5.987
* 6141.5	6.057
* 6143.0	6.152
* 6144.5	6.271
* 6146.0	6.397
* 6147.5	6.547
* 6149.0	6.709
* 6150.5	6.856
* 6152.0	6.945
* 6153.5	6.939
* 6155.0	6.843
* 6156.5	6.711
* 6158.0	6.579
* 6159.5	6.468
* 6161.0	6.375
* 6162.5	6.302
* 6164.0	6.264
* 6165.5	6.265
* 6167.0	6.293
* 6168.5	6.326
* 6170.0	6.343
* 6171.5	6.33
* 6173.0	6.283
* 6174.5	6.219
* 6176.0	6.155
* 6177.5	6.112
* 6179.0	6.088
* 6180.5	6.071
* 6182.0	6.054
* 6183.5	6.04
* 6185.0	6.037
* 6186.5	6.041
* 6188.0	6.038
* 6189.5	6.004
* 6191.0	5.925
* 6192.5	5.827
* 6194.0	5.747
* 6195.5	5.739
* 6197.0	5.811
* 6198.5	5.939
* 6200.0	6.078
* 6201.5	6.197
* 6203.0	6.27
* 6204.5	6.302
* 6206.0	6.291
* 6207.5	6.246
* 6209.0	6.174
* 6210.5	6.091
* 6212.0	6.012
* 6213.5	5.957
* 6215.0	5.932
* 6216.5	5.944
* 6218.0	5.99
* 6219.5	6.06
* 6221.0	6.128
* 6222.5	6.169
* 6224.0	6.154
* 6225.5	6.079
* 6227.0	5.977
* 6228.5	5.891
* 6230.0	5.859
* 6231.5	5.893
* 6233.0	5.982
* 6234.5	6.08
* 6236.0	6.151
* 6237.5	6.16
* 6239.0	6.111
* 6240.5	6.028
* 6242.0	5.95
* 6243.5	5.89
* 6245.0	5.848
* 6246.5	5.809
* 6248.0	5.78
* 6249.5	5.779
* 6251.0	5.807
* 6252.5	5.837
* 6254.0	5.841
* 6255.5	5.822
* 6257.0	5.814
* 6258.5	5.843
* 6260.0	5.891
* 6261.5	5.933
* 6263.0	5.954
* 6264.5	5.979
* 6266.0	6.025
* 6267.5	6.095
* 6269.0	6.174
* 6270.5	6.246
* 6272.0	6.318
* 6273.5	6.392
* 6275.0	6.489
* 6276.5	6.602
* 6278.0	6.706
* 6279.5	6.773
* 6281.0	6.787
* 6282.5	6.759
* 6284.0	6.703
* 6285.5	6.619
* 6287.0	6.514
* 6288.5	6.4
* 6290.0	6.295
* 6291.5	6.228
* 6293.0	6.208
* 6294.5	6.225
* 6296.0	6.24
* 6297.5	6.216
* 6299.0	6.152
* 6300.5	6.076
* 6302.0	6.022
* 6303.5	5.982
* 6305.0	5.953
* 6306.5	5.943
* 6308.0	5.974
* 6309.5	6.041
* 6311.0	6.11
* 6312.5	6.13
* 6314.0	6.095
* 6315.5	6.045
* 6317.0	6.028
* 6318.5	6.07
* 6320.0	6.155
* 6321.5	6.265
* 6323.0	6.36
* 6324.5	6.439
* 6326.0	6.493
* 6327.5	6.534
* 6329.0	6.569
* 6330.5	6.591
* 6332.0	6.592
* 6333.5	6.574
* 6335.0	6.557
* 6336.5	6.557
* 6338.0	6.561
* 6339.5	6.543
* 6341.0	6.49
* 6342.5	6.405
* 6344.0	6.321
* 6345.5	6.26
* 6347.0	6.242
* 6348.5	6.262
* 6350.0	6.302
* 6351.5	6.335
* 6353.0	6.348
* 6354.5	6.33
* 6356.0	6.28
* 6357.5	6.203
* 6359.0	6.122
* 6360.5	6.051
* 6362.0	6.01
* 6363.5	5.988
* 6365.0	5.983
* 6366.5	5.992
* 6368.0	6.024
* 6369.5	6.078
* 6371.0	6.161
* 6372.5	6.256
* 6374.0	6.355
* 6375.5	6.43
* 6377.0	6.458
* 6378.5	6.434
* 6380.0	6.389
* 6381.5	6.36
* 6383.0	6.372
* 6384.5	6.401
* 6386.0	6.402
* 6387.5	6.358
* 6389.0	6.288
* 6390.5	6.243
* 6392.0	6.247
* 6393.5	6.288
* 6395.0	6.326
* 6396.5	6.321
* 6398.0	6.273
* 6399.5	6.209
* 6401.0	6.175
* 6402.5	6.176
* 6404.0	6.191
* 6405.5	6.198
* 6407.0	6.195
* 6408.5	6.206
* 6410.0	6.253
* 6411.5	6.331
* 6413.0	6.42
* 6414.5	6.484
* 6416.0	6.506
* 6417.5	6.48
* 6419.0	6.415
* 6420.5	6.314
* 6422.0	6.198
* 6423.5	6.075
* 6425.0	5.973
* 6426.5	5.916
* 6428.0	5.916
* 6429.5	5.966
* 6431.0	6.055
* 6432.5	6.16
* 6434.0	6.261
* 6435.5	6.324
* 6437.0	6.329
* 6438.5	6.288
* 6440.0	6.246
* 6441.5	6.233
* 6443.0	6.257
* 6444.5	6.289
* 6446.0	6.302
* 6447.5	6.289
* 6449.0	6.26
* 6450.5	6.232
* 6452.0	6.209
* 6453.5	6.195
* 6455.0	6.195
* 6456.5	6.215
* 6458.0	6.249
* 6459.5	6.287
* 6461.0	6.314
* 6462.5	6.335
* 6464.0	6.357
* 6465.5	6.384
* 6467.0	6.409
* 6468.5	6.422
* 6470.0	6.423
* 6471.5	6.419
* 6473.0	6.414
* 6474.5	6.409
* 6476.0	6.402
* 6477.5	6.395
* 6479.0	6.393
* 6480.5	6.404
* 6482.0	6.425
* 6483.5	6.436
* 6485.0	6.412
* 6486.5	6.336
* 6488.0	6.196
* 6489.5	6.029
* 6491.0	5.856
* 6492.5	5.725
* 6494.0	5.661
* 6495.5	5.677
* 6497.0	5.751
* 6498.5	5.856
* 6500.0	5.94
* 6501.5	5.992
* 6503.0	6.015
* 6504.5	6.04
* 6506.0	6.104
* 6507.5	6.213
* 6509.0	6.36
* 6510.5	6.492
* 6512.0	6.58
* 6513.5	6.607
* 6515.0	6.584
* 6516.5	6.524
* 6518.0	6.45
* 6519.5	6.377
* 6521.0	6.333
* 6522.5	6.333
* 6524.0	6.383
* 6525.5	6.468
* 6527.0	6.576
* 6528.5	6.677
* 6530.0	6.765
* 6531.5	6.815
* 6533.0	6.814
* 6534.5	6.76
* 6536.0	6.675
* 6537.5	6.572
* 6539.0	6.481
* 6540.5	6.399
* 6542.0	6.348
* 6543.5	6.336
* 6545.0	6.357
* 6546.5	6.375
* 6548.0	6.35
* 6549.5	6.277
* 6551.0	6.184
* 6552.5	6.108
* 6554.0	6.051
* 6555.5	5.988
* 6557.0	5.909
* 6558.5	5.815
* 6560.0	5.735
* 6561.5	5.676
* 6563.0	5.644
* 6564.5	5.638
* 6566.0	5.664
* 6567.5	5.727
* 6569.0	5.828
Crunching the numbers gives 6.06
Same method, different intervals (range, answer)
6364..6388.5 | 6.28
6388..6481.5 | 6.27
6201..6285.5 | 6.11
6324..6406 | 6.32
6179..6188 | 6.05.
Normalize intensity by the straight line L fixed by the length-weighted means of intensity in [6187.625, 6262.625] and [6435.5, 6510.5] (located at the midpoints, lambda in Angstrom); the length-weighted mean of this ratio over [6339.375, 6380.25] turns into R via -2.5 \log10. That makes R -0.02 mag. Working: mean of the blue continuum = 5.98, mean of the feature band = 6.25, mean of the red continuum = 6.22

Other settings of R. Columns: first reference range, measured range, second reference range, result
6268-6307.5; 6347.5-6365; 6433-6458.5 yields 0.02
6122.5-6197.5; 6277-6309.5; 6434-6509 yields -0.01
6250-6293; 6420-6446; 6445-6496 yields 0.02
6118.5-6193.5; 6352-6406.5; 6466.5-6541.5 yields 0.01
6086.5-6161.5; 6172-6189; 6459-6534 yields 0.05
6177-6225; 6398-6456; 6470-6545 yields 0.00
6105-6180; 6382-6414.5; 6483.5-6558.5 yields 0.00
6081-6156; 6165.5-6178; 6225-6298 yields 0.01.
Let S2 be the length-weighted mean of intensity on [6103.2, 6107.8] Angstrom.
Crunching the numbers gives 6.35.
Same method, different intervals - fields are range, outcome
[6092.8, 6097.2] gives 6.39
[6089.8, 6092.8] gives 6.64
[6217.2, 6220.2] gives 6.02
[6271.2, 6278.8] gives 6.5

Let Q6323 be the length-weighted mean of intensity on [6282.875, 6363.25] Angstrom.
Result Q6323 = 6.28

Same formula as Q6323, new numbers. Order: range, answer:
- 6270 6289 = 6.57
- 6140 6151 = 6.39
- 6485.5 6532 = 6.25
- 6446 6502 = 6.22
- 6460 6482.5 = 6.39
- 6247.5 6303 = 6.2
